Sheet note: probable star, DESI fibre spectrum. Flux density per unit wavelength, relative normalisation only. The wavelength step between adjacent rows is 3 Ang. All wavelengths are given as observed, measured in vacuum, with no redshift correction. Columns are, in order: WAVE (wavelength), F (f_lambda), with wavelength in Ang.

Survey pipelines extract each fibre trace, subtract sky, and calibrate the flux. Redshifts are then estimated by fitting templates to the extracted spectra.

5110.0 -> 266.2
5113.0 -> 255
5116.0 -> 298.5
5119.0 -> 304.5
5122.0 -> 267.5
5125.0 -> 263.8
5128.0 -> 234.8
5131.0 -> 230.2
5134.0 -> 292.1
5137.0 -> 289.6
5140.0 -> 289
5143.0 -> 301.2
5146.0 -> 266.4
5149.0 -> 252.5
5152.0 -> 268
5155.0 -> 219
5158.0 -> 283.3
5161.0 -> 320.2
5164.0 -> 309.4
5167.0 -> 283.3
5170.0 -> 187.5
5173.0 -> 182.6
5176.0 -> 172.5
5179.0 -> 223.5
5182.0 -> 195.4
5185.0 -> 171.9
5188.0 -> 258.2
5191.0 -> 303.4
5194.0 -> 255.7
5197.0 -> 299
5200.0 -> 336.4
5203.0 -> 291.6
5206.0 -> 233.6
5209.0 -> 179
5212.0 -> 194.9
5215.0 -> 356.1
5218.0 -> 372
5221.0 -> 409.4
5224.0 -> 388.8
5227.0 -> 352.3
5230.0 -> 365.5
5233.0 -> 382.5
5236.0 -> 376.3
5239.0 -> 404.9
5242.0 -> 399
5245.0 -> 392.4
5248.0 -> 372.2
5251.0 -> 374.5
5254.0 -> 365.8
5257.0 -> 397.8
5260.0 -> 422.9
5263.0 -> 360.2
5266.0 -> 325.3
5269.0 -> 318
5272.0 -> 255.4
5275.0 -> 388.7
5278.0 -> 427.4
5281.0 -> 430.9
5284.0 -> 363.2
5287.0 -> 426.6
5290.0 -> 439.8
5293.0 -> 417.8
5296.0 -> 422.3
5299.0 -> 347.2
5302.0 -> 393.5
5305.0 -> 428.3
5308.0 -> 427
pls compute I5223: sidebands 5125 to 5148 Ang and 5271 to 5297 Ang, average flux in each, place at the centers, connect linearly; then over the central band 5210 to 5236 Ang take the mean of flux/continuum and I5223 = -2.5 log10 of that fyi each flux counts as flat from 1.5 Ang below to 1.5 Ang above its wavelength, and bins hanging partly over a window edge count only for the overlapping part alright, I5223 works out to -0.01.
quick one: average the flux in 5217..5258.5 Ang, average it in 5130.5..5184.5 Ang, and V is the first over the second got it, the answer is 1.5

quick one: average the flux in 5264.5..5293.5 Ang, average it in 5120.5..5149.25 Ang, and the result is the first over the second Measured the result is 1.40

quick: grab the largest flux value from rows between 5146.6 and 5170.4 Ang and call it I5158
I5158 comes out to 320.2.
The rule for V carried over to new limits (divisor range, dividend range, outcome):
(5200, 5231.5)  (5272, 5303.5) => 1.26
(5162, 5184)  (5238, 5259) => 1.73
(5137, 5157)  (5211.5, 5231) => 1.33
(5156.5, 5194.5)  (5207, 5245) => 1.44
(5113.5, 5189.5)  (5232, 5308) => 1.52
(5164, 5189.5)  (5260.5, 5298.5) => 1.77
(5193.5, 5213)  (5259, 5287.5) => 1.43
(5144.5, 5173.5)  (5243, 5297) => 1.47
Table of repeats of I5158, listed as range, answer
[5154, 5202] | 336.4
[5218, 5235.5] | 409.4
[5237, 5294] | 439.8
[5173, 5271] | 422.9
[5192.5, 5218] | 372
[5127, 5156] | 301.2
